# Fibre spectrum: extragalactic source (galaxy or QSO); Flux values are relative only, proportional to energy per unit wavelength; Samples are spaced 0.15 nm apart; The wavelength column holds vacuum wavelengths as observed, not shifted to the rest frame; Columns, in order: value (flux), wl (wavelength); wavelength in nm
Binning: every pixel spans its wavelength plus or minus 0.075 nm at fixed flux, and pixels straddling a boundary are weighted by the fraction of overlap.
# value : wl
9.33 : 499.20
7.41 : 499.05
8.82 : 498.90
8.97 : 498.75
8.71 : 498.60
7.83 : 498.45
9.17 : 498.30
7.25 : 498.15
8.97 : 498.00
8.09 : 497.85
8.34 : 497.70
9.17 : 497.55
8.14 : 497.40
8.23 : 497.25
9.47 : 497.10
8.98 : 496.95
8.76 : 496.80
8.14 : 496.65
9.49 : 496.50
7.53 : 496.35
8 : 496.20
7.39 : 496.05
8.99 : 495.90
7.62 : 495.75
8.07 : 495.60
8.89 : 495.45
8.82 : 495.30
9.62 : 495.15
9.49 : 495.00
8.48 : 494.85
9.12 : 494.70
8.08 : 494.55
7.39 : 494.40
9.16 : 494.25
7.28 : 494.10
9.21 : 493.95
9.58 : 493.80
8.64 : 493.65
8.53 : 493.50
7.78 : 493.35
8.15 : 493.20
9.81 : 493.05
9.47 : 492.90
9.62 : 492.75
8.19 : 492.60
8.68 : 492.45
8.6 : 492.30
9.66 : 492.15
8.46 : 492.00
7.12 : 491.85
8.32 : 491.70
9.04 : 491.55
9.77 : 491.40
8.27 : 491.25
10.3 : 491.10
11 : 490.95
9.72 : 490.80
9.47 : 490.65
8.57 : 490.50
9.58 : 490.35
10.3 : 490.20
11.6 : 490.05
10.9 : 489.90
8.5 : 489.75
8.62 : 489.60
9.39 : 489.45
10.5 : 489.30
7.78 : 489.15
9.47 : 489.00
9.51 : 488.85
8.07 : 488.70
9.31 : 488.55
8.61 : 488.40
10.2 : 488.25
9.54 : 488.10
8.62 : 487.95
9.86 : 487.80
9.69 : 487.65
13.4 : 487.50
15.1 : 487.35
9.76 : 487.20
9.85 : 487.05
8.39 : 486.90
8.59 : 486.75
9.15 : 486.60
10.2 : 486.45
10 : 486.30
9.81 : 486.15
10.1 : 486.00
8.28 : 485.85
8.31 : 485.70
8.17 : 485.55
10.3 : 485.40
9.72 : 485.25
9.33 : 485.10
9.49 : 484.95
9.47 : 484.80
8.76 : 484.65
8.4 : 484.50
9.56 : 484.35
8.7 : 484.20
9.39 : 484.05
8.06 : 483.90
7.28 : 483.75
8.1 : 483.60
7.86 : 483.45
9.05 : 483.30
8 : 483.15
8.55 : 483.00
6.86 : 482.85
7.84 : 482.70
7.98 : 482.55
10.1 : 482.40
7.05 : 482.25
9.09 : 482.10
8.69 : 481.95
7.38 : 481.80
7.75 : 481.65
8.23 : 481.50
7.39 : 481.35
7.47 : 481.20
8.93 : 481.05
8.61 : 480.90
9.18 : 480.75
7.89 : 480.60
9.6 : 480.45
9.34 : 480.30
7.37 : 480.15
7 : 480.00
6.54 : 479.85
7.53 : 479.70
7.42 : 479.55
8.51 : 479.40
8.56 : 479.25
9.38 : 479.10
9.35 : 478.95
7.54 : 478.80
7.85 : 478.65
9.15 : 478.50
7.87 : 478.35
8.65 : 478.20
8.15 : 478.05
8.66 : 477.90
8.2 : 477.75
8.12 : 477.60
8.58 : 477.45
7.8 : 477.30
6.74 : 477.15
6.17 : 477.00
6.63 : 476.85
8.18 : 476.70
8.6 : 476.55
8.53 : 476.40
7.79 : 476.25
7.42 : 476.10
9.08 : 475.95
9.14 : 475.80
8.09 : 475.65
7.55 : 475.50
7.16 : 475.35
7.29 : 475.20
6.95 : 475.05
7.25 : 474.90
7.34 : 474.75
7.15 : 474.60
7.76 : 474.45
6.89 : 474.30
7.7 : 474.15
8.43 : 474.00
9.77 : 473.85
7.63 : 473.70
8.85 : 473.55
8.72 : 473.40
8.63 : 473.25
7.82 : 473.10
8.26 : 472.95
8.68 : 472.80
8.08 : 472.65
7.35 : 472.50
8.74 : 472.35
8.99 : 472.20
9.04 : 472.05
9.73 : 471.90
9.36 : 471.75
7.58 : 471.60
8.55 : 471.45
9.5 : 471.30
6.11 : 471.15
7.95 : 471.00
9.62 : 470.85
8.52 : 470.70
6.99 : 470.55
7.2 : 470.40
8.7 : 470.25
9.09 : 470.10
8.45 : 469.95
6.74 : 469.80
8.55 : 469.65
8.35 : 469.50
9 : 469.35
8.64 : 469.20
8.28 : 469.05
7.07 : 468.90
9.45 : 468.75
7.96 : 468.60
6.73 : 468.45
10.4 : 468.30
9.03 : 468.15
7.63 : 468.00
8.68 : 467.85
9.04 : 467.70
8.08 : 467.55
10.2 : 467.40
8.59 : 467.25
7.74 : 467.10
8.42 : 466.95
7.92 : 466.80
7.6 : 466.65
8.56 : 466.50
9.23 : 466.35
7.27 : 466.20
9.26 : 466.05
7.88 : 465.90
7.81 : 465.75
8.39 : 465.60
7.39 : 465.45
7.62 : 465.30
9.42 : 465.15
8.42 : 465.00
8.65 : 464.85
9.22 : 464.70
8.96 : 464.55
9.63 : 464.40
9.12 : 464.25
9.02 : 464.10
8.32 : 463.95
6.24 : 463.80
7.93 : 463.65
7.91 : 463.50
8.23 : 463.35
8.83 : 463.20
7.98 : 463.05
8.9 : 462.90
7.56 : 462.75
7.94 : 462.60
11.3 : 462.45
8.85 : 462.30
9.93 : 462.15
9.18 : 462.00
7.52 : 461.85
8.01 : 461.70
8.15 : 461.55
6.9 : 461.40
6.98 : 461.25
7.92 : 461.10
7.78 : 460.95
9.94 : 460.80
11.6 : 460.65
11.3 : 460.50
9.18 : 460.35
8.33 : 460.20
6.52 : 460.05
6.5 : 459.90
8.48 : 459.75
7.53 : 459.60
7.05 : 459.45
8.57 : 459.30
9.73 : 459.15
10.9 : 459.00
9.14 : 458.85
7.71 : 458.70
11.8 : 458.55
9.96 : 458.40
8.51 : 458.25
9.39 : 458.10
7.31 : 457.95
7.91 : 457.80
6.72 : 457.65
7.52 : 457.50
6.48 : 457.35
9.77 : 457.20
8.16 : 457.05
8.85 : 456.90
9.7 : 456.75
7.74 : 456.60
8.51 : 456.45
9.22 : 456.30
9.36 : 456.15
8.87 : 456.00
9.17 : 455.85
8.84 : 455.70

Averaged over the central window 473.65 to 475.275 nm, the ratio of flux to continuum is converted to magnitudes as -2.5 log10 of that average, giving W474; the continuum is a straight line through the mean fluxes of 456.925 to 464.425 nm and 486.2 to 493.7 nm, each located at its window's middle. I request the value 0.17 mag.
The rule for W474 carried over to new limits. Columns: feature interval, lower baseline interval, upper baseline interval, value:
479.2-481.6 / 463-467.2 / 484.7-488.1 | 0.16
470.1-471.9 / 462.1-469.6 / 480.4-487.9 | 0.04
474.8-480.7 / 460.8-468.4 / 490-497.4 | 0.08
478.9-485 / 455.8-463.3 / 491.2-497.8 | 0.04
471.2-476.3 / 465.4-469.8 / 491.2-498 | 0.03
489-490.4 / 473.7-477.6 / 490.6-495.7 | -0.12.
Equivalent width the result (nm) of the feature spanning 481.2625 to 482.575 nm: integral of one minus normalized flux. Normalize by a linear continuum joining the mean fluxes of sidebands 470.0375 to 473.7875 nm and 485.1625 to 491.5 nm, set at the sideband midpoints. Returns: 0.14 nm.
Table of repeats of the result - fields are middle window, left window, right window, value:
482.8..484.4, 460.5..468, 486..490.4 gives 0.21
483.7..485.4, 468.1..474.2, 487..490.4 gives 0.10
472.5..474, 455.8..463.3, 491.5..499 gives 0.03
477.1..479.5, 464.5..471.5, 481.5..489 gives 0.13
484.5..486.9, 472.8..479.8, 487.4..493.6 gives -0.10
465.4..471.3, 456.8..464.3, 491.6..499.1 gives 0.16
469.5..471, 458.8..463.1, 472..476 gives 0.00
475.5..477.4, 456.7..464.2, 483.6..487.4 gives 0.25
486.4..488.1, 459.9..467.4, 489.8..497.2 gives -0.27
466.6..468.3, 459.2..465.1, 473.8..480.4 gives -0.05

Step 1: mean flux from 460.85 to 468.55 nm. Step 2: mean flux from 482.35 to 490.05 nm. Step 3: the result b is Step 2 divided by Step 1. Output 1.10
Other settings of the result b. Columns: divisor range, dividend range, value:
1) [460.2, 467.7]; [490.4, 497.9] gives 1.02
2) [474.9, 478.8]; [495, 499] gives 1.08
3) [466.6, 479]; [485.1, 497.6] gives 1.12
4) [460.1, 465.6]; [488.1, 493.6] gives 1.07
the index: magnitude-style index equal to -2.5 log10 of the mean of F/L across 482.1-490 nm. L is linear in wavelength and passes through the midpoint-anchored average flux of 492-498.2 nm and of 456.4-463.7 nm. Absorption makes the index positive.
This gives -0.07 mag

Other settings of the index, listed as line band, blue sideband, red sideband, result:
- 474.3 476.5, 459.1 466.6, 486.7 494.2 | 0.15 mag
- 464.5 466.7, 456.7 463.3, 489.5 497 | 0.03 mag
